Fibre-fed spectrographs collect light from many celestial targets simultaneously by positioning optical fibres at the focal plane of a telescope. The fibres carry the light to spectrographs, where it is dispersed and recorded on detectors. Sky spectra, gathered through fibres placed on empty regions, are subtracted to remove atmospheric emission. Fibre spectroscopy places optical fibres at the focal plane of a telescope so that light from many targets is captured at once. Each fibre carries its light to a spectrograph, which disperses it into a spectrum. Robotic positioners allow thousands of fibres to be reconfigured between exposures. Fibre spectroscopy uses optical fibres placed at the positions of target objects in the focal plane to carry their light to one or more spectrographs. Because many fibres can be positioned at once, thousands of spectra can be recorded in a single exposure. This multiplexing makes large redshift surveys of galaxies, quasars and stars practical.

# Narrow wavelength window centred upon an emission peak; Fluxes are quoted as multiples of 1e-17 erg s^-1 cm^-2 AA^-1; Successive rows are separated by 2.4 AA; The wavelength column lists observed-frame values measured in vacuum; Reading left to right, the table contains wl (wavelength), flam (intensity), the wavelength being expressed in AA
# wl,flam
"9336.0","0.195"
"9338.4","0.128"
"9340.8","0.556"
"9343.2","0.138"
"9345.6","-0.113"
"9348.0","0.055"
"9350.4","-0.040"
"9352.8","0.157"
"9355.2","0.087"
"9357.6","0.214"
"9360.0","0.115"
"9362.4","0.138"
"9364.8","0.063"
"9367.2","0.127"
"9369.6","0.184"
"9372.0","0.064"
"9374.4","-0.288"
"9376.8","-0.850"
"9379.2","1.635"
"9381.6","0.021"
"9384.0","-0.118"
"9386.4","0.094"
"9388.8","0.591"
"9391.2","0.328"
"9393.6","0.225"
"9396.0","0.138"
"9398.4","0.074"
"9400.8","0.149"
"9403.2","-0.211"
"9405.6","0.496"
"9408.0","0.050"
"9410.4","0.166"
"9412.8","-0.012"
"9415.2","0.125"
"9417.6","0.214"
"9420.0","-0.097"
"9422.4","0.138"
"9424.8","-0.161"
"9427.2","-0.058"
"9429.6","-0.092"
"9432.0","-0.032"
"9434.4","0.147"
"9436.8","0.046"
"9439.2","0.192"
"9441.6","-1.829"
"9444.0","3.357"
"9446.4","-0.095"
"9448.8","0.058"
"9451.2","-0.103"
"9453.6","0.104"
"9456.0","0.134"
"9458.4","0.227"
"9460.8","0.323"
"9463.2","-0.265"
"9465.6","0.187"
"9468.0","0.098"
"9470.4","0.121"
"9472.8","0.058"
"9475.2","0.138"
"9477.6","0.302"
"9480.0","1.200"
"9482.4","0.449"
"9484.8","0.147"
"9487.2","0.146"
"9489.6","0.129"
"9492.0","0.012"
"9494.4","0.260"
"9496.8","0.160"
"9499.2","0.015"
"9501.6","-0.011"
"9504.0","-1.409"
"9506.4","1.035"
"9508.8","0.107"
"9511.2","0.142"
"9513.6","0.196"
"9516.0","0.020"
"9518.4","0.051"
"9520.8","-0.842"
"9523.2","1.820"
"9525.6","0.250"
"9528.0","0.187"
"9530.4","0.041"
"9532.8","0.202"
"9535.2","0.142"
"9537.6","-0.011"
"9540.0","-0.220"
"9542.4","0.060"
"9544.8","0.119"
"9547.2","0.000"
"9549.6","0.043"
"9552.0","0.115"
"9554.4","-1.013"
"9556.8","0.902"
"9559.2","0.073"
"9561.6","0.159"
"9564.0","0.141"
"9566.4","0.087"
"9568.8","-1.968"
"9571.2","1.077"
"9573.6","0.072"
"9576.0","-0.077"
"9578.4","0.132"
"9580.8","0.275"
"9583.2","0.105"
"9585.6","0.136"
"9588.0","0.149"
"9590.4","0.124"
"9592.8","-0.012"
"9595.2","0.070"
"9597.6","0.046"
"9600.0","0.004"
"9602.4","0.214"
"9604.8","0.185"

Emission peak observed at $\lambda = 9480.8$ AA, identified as [O III]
